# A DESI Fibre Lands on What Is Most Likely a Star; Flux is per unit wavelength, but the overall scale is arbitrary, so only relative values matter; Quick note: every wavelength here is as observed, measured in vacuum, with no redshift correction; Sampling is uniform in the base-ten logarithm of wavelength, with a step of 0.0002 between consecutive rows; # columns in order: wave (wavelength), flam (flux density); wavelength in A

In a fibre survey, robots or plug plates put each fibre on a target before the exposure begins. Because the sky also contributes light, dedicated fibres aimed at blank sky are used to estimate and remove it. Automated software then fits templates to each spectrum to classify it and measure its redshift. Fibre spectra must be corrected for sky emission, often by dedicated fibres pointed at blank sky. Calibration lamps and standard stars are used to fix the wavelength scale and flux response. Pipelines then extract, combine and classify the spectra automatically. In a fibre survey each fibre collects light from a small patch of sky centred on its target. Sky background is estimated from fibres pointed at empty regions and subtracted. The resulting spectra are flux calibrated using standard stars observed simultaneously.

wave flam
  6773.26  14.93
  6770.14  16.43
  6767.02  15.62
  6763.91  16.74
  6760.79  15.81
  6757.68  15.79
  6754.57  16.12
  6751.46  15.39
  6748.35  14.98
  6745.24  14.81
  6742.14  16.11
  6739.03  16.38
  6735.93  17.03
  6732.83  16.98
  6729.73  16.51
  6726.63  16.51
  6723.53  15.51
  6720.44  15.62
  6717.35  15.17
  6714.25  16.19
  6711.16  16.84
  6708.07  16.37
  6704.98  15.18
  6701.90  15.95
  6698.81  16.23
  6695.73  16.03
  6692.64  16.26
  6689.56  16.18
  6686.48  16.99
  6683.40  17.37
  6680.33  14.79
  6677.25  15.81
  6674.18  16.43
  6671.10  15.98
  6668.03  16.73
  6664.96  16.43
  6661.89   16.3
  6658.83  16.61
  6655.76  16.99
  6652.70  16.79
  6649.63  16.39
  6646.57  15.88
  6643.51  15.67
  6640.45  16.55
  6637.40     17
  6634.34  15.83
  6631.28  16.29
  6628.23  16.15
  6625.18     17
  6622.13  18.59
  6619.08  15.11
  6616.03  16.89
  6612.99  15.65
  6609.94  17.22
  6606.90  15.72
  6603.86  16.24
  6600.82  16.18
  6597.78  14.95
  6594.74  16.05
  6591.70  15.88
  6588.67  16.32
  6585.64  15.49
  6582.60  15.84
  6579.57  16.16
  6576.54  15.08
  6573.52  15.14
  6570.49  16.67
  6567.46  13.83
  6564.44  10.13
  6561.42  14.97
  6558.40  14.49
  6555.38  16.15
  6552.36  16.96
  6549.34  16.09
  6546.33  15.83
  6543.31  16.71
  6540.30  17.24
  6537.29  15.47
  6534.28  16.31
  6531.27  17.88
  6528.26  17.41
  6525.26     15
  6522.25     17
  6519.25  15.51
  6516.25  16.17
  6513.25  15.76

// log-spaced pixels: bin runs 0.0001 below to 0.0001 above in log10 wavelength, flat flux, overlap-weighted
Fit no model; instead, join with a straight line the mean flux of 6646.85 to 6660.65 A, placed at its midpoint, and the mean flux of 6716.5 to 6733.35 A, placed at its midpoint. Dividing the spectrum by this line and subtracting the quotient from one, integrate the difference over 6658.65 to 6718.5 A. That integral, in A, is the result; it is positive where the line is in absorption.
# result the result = 0.5 A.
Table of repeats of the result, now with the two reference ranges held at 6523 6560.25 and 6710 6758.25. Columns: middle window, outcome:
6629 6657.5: -0.42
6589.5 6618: 0.21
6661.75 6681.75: 0.04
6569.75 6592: 0.61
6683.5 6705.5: -0.26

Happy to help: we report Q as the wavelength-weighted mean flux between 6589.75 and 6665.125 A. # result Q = 16.3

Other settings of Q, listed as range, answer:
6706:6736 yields 16.2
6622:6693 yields 16.4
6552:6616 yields 15.5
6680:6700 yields 16.4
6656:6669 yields 16.6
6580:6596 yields 15.9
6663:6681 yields 16.1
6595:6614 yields 16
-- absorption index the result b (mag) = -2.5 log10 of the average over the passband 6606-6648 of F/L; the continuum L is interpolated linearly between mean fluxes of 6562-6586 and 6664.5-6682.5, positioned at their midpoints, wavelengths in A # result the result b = -0.07 mag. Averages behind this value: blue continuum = 14.8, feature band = 16.4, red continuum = 16.1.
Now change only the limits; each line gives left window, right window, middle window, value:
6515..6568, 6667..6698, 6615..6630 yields -0.05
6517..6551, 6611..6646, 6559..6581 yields 0.13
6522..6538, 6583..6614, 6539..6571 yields 0.07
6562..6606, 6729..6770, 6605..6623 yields -0.07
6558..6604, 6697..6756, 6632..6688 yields -0.05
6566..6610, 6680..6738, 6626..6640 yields -0.03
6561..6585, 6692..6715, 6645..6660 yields -0.06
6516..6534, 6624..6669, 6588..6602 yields 0.04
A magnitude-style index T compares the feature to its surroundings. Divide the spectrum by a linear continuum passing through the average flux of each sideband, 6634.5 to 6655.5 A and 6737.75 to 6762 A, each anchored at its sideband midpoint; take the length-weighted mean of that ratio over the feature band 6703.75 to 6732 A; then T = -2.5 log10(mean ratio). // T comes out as -0.01 mag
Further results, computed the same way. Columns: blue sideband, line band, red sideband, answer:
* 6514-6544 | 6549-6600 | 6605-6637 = 0.079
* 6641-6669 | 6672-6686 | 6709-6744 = 0.013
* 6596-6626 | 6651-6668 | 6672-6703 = -0.025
